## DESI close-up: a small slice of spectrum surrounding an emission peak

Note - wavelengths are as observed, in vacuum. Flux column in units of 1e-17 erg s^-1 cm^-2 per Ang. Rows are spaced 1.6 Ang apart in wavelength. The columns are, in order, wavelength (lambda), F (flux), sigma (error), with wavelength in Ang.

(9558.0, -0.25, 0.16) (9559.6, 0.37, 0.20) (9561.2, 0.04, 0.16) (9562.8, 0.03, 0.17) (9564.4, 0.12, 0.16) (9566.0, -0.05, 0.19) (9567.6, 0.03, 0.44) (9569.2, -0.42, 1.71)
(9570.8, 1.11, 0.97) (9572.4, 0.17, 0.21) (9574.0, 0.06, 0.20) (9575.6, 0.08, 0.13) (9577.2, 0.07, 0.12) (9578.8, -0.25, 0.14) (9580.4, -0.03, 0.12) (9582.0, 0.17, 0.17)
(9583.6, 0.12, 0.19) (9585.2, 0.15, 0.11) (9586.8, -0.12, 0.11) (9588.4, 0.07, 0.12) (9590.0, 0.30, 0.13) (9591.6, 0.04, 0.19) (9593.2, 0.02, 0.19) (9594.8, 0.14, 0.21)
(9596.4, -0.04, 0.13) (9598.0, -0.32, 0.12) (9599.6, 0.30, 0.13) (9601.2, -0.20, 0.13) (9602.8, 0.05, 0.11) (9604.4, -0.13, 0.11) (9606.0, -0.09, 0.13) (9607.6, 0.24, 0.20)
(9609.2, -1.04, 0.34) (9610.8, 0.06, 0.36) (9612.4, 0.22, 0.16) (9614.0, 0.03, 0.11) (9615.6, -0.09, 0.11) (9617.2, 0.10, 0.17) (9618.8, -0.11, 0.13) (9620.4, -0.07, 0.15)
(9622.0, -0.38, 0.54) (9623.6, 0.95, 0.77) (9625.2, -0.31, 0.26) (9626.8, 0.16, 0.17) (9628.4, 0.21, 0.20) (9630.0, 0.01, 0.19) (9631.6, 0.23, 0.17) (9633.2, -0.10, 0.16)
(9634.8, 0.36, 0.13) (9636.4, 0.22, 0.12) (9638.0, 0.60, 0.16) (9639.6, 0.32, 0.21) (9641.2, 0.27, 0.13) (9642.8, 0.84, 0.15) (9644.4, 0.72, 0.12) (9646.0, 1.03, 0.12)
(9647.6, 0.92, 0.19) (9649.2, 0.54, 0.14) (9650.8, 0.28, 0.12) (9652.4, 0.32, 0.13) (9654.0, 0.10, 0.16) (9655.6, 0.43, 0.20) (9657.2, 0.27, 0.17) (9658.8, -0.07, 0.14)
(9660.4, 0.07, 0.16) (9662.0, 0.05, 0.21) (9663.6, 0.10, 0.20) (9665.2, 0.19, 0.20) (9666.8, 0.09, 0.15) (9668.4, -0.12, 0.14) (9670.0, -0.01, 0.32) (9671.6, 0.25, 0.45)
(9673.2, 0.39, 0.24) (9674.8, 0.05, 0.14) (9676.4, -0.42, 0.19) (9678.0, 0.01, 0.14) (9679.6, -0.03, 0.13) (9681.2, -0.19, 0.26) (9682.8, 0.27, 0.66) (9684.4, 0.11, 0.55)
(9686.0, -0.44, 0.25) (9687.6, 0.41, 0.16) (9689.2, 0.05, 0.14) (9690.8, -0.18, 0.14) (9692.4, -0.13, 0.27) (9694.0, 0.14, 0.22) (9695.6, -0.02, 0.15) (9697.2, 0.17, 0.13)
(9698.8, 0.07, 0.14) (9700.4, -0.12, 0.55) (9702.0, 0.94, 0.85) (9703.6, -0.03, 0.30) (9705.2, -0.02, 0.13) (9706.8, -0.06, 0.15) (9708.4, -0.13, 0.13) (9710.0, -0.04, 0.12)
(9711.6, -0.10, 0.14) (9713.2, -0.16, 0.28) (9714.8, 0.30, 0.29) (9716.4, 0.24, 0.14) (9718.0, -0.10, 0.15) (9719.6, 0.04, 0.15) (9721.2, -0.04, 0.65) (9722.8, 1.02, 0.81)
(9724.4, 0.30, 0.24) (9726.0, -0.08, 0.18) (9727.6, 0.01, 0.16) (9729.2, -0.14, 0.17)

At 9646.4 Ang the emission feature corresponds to [O II]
